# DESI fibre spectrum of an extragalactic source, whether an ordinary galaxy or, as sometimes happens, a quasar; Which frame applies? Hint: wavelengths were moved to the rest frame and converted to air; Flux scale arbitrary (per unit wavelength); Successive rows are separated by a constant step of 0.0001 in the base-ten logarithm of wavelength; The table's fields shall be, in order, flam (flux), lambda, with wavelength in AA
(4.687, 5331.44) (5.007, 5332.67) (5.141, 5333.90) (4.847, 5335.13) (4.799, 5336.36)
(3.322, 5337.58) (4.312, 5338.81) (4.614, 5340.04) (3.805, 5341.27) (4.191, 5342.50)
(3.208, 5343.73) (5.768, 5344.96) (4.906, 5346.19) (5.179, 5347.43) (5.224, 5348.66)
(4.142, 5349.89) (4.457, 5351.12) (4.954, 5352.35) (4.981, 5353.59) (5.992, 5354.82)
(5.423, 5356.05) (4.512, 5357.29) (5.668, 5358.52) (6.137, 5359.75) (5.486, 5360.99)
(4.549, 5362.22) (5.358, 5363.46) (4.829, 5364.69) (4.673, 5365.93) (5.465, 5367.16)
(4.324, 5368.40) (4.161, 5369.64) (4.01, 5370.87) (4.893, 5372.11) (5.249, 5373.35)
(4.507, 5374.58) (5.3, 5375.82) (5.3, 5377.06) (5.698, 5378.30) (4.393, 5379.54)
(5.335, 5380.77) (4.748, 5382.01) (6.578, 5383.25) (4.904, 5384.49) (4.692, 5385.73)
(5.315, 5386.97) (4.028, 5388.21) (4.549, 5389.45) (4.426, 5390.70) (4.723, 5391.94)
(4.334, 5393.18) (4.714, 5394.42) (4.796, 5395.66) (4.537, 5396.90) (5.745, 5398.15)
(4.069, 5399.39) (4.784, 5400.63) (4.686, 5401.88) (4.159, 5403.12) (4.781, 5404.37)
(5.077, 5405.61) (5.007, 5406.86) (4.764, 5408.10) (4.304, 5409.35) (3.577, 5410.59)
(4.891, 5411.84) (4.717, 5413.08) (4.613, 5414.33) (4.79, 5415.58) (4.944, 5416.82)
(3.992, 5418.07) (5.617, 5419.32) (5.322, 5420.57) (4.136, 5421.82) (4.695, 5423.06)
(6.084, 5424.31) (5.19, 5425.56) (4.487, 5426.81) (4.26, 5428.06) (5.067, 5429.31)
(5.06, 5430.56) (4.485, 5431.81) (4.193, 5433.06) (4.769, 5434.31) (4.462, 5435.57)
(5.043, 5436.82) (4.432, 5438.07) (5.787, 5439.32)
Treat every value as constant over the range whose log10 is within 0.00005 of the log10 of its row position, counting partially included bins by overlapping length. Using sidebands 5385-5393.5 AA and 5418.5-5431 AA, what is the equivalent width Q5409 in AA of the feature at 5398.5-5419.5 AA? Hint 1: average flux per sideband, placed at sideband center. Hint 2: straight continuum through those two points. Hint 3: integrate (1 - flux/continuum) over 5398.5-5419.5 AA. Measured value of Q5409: 0.8 AA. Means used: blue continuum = 4.59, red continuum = 4.98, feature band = 4.63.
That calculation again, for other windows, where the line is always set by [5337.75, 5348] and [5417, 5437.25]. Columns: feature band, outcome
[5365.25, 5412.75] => -1.42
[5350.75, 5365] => -2.25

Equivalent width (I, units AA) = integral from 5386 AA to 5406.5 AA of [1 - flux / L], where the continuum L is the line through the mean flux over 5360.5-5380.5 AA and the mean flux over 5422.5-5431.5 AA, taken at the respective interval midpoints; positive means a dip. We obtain 1.0 AA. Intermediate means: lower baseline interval 4.89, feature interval 4.67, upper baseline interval 4.96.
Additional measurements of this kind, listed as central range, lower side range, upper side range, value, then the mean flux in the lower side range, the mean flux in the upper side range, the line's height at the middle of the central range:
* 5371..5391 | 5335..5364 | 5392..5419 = -1.08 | 4.83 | 4.65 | 4.72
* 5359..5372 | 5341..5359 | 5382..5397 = -0.21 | 4.84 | 4.81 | 4.83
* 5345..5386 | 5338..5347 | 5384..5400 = -4.73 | 4.39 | 4.68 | 4.52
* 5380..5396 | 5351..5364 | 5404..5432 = 0.53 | 5.26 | 4.78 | 5.02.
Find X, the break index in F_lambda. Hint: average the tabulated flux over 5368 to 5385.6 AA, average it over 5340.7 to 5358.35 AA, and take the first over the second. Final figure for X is 1.0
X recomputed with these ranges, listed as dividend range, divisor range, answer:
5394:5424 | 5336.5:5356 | 1.02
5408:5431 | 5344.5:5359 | 0.94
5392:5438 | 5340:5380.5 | 0.96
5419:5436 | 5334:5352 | 1.07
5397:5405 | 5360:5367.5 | 0.92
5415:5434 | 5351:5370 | 0.95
